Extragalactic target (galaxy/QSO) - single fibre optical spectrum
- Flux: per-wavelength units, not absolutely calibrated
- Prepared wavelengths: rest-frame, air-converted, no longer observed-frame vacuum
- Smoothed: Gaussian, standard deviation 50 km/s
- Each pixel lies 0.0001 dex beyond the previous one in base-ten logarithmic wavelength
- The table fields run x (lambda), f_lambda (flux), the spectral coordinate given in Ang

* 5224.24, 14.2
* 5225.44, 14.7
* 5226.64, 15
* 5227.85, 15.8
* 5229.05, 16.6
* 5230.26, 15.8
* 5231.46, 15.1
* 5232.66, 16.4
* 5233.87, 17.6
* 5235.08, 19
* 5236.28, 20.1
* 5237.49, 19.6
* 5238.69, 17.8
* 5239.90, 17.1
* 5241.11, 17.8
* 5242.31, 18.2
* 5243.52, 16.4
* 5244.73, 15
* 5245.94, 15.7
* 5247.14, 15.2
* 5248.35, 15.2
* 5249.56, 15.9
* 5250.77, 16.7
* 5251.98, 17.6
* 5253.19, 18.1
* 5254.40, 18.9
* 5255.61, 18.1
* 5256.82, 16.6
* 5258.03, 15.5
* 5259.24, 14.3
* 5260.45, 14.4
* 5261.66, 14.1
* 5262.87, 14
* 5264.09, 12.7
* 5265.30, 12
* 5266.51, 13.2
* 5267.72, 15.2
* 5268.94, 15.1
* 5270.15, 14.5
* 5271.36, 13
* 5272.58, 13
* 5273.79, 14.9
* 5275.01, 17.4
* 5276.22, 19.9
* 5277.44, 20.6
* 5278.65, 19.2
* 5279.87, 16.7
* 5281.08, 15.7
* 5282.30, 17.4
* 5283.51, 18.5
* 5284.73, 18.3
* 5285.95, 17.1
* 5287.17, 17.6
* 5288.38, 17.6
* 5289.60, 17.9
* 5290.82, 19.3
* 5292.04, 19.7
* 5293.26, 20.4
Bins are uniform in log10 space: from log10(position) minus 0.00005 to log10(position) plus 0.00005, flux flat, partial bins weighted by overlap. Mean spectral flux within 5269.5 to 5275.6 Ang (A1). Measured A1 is 14.6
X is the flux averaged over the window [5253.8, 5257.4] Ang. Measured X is 17.9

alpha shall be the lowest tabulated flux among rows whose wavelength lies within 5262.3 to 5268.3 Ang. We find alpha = 12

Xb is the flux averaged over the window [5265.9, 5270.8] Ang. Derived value 14.5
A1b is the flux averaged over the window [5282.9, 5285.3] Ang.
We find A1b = 18.4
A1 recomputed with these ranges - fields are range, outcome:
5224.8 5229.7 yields 15.5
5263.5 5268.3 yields 13.3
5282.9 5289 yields 17.8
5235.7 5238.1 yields 19.9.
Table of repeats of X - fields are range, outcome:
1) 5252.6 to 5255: 18.5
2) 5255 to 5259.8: 16.2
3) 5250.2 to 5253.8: 17.5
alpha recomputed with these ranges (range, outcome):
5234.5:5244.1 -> 16.4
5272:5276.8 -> 13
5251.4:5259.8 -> 14.3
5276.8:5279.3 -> 19.2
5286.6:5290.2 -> 17.6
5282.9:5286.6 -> 17.1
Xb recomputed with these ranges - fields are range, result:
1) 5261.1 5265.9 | 13.2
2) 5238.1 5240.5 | 17.4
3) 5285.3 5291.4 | 17.9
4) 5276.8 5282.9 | 17.9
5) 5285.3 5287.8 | 17.4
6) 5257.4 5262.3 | 14.6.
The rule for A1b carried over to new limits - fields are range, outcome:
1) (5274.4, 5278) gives 19.3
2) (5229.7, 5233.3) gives 15.8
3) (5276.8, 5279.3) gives 19.8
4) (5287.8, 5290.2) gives 17.7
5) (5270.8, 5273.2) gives 13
